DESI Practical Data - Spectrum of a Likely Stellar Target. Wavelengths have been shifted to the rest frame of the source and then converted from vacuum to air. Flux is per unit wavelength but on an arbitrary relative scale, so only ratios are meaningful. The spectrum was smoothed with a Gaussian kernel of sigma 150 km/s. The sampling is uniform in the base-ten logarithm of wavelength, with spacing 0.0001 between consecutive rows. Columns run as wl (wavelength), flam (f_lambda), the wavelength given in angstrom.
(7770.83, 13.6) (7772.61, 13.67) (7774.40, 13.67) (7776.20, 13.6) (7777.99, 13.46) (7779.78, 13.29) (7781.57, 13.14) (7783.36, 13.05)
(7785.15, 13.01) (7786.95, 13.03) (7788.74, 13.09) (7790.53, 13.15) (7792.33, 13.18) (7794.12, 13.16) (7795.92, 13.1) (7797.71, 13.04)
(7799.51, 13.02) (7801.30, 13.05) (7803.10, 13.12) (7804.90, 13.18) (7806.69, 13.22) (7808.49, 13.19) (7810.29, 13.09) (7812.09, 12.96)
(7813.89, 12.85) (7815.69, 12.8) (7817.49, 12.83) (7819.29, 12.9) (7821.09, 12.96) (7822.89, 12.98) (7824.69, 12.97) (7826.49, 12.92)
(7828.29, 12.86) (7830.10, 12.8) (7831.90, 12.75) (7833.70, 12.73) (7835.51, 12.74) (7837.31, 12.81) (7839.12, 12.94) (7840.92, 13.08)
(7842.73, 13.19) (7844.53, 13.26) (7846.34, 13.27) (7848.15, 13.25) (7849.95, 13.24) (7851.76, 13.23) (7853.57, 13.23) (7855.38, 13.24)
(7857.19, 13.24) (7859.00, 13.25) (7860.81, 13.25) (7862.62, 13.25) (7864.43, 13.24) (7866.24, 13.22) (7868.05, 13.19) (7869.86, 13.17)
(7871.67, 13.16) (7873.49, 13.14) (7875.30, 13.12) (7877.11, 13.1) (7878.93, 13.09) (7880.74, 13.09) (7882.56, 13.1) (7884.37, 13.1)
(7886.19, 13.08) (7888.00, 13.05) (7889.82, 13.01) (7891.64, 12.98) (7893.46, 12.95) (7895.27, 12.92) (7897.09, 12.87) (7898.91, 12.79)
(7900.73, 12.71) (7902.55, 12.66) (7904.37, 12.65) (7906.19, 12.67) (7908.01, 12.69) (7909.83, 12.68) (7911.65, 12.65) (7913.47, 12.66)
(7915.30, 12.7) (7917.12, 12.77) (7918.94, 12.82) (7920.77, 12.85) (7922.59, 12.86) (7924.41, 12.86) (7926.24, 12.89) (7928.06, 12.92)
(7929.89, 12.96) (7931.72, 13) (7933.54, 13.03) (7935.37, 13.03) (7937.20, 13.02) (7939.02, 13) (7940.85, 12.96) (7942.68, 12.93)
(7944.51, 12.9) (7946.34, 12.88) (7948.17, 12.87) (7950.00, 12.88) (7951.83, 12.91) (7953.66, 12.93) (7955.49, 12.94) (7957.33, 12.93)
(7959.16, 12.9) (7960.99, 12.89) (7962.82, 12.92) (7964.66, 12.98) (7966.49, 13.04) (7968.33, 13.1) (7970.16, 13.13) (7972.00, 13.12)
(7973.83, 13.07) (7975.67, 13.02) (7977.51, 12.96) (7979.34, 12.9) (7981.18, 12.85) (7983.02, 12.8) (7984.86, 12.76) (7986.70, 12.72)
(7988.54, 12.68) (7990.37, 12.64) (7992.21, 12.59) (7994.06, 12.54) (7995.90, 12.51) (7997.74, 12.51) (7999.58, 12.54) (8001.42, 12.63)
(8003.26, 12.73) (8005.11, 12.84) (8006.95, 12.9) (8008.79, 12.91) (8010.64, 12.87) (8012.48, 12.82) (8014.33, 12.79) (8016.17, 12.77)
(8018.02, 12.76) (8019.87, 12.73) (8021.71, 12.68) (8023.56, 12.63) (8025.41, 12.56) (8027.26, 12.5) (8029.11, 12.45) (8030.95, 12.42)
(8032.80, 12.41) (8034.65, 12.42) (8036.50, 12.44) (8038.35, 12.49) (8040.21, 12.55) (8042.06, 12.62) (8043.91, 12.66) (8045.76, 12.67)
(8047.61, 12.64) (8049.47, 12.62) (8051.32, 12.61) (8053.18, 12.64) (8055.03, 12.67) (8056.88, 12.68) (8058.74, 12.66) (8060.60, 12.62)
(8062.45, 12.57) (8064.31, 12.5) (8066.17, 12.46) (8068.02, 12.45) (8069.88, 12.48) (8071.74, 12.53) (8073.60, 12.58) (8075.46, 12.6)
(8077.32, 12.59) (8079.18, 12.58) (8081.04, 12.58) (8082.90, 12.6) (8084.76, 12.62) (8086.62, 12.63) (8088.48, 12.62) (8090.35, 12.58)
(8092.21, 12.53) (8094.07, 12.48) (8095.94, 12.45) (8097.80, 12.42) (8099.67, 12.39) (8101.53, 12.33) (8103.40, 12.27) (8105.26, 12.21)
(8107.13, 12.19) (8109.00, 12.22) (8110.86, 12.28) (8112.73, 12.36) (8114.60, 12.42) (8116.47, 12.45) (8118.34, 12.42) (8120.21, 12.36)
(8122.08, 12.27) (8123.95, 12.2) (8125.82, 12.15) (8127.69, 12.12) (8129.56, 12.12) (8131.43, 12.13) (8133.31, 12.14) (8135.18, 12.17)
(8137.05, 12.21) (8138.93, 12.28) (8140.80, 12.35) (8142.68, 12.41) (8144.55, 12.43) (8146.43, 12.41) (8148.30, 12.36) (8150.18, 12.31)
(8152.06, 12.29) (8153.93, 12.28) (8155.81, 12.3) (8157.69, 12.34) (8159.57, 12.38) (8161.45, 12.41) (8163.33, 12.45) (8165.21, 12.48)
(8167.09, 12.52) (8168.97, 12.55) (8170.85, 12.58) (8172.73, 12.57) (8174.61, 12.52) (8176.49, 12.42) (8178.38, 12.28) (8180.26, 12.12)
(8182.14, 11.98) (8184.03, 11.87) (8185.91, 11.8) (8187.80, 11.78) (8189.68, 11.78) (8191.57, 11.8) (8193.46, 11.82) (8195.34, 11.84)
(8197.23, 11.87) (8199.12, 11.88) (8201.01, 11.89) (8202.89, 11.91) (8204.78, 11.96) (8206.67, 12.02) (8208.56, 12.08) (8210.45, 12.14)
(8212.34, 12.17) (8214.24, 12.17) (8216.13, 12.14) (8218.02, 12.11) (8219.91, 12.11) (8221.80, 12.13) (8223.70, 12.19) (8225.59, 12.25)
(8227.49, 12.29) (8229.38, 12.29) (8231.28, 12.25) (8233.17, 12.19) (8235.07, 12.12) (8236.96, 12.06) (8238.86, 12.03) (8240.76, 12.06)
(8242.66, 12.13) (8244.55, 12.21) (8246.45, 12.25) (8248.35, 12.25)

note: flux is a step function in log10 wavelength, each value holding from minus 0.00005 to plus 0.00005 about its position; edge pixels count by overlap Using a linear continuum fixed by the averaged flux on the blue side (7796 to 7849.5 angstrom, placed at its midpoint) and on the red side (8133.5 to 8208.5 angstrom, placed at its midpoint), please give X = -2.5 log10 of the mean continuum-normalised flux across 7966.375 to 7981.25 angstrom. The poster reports -0.032 mag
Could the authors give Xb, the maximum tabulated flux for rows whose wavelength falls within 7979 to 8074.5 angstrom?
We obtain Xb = 12.91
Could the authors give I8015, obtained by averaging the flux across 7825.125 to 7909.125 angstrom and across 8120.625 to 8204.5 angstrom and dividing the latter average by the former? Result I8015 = 0.94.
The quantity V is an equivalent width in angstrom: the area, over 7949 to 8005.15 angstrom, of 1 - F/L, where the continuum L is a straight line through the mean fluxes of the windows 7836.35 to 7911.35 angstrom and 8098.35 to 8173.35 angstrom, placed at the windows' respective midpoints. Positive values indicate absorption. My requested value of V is -0.3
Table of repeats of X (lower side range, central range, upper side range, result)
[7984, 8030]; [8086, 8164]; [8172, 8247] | 0.000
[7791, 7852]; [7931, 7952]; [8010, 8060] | -0.014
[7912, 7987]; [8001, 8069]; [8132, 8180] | 0.005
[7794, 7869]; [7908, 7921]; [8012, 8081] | 0.013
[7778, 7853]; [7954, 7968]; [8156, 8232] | -0.021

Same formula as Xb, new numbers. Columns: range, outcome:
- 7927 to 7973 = 13.13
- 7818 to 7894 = 13.27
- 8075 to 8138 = 12.63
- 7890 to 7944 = 13.03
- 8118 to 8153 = 12.43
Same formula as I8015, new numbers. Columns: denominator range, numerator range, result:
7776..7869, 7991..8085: 0.96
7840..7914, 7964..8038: 0.98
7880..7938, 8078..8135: 0.96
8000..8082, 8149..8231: 0.96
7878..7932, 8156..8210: 0.94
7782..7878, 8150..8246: 0.93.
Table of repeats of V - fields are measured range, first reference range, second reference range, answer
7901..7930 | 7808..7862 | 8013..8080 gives 0.2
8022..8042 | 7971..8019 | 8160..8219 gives 0.2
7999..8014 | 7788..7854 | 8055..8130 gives -0.2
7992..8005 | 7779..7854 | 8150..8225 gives 0.0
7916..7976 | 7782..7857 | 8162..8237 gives -1.0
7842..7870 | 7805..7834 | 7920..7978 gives -0.6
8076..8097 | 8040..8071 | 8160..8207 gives -0.1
